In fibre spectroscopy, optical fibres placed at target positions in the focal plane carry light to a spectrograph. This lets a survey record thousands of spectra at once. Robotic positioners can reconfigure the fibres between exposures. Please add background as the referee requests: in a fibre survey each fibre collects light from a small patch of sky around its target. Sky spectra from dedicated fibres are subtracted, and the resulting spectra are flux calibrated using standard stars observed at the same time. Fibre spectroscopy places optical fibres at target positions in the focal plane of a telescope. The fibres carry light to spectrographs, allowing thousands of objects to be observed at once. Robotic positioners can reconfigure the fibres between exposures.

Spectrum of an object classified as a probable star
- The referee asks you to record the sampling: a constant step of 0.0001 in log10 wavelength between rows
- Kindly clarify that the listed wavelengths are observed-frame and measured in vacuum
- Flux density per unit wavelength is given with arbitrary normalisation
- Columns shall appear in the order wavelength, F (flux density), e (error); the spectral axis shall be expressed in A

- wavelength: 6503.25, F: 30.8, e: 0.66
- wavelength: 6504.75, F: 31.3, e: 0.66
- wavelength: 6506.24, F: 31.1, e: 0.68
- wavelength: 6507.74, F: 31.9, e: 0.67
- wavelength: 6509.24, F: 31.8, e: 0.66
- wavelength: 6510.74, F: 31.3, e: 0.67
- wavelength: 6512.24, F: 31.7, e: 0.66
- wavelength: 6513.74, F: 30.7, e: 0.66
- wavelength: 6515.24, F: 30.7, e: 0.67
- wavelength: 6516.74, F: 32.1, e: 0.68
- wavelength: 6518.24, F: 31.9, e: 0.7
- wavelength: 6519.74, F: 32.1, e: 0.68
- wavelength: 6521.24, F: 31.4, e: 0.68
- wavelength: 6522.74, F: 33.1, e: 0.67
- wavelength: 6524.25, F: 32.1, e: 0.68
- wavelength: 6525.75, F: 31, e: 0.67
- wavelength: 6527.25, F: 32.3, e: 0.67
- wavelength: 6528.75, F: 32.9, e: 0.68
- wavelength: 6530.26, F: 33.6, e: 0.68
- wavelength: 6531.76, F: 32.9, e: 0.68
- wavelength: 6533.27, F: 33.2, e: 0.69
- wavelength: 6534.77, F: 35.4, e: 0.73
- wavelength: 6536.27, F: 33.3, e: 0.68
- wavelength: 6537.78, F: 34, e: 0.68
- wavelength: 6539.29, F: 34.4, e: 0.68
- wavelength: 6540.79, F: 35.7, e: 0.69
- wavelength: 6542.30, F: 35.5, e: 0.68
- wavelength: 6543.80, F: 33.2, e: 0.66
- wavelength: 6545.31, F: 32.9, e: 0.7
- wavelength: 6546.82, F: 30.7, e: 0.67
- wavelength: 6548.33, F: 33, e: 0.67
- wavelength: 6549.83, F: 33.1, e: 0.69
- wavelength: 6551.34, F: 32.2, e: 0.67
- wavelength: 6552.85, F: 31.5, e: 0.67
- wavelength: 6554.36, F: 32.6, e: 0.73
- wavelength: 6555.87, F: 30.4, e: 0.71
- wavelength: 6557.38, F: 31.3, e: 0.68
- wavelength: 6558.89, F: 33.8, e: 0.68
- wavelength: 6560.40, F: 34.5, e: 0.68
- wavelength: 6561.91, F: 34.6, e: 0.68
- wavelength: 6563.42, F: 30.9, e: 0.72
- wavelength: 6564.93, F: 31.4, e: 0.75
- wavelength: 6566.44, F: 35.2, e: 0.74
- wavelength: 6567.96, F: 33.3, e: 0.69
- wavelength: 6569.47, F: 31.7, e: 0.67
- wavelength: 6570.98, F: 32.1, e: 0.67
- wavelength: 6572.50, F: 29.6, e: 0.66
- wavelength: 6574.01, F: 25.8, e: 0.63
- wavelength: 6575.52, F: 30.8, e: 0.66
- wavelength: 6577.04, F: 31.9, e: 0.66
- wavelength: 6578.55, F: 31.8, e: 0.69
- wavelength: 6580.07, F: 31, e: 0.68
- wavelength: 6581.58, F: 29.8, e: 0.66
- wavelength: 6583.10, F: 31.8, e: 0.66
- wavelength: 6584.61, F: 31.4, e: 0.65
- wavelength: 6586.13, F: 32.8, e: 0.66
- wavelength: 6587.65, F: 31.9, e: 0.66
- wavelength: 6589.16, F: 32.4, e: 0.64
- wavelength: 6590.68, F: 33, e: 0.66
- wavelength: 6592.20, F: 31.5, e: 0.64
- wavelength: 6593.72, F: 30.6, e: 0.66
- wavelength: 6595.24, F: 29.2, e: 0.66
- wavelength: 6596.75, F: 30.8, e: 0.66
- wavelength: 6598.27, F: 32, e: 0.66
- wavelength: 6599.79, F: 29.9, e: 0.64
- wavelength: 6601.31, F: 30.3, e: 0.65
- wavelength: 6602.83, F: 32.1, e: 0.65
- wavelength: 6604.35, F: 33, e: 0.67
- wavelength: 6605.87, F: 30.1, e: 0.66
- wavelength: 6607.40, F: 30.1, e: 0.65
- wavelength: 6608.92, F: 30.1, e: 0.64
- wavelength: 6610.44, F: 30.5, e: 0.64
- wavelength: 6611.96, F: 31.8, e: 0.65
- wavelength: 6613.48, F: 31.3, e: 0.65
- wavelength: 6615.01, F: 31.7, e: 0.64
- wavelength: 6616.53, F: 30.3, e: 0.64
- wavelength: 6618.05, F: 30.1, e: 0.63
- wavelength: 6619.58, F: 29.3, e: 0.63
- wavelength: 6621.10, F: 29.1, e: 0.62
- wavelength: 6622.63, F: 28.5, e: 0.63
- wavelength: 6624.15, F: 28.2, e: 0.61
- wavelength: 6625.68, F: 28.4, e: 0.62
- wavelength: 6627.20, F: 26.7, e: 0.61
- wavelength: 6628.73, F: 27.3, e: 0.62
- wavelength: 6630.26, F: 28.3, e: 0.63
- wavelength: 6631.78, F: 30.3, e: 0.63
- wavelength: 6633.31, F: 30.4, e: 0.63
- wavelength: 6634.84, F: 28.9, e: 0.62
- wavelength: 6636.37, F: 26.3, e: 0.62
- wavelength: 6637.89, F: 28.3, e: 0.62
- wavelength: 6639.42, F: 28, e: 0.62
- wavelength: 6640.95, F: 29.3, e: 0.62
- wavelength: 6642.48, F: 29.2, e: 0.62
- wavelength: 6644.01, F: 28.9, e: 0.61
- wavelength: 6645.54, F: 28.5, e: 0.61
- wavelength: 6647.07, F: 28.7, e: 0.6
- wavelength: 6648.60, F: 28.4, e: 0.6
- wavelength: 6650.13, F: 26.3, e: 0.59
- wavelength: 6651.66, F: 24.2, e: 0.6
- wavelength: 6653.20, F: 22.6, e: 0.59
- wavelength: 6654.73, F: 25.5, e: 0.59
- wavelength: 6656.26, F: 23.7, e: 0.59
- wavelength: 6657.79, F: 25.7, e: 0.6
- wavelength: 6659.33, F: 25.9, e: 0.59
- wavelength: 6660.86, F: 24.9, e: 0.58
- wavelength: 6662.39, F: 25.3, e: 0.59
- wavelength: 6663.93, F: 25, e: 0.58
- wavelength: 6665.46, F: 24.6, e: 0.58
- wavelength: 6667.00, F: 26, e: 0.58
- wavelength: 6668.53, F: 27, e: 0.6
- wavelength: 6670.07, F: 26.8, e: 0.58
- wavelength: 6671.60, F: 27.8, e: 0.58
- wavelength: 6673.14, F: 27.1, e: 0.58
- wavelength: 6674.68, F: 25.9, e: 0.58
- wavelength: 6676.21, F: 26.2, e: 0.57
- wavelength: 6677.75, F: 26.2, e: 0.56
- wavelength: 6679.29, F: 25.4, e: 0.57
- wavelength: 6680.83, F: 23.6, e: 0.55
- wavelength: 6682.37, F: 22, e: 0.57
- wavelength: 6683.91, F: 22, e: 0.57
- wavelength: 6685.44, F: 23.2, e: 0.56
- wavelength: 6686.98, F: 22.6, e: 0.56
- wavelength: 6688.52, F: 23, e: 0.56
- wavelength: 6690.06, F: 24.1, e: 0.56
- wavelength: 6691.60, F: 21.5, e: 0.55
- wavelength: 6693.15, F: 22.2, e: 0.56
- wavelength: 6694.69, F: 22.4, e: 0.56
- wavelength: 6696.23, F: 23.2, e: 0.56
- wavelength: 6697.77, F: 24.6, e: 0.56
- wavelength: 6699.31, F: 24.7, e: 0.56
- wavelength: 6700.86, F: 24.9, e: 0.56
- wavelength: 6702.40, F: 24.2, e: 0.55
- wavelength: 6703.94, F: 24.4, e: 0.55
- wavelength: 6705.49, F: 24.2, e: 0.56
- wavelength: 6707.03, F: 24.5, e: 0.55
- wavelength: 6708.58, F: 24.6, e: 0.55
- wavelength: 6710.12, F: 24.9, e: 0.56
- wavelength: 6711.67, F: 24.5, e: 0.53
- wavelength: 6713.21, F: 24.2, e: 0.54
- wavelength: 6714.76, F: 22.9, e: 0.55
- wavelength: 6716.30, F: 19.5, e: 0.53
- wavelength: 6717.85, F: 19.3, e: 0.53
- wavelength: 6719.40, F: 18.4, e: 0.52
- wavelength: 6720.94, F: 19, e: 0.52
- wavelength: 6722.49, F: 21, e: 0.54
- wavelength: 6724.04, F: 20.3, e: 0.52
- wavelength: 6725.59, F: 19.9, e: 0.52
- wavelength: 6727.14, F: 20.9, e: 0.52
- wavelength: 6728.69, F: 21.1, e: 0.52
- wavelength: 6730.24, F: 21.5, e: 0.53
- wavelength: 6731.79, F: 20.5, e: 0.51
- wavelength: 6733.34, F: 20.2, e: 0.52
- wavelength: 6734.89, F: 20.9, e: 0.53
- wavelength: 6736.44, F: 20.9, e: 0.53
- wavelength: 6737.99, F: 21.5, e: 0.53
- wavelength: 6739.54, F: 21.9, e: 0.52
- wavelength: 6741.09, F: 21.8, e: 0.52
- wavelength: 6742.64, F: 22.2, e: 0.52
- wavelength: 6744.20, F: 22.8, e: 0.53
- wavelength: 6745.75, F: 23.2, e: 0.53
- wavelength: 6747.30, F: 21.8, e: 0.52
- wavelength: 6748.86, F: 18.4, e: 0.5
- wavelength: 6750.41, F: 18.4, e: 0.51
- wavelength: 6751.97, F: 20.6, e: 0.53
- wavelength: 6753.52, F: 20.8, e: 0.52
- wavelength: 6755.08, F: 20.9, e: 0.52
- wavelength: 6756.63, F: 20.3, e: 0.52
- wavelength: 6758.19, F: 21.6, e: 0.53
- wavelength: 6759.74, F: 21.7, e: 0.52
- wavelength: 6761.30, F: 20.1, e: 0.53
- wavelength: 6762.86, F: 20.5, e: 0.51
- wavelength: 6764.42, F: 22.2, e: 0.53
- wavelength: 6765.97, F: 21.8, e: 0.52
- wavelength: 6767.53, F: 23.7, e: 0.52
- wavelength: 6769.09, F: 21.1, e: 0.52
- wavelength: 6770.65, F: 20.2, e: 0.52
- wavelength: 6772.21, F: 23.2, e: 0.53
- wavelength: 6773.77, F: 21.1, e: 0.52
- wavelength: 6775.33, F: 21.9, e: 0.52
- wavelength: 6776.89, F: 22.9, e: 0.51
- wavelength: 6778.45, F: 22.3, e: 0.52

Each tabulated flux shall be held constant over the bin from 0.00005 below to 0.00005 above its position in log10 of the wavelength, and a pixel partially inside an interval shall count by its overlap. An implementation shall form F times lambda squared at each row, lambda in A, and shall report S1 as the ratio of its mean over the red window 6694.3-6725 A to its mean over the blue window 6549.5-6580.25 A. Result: 0.75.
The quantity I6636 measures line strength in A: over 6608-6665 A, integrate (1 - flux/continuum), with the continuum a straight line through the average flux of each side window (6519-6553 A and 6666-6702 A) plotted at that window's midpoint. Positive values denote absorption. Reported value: -1.6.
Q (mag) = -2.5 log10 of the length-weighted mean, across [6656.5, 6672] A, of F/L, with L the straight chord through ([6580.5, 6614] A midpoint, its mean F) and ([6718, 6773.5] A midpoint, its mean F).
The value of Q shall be 0.03 mag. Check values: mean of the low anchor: 31.2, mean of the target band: 25.8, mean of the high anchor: 21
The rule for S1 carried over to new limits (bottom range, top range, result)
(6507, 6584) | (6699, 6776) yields 0.71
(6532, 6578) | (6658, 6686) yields 0.80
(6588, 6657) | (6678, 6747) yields 0.79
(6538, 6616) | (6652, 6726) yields 0.77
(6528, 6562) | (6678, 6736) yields 0.71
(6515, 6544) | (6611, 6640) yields 0.91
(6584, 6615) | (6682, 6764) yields 0.73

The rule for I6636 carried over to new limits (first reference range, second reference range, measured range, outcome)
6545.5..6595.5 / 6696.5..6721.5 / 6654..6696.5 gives 1.02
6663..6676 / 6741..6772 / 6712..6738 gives 2.59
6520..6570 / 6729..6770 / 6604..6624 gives -0.93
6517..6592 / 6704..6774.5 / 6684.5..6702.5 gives 0.61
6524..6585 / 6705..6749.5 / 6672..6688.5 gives 0.09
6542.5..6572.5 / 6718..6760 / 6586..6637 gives -2.00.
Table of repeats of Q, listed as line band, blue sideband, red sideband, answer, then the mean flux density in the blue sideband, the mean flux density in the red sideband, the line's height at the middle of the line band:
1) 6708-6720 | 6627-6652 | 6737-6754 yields 0.05 mag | 28.2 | 21.2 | 23.3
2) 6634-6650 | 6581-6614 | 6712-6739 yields -0.03 mag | 31.2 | 20.8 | 27.6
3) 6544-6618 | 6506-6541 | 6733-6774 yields -0.07 mag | 32.5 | 21.3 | 29.7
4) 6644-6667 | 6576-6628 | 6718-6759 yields 0.04 mag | 30.7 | 20.8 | 26.8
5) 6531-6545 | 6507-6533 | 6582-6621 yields -0.08 mag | 32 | 31.1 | 31.8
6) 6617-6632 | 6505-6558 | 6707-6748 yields -0.05 mag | 32.5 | 21.6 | 27.3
